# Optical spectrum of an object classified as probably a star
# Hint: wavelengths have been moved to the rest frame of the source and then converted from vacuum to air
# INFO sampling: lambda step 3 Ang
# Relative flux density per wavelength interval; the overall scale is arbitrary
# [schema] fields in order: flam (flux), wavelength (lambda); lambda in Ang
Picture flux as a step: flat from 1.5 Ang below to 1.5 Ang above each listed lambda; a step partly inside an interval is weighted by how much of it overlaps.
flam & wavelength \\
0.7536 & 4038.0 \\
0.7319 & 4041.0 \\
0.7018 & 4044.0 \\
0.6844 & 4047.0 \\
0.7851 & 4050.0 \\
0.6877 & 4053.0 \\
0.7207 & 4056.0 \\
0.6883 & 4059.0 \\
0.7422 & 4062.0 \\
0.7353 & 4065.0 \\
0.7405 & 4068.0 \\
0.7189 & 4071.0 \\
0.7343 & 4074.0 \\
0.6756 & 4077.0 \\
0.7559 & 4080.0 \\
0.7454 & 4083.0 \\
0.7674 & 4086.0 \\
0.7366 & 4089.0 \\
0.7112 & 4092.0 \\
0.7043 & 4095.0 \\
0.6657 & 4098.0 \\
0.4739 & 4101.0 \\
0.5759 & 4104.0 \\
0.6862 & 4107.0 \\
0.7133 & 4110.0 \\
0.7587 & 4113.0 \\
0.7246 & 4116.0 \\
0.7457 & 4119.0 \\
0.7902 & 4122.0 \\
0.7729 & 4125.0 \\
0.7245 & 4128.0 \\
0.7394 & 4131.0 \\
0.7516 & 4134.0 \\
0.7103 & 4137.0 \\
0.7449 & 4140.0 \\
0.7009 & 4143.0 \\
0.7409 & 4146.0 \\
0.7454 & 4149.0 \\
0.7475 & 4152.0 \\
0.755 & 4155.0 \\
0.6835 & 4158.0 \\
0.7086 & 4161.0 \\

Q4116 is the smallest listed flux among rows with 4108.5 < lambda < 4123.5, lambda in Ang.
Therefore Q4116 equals 0.7133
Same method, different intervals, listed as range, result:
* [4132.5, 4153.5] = 0.7009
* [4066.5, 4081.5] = 0.6756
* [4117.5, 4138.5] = 0.7103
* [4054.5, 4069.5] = 0.6883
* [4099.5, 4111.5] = 0.4739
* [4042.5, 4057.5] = 0.6844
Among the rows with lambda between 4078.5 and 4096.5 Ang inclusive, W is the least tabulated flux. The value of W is 0.7043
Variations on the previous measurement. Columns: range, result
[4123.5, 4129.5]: 0.7245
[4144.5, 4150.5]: 0.7409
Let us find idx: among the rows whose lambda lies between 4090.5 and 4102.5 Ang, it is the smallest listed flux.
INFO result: 0.4739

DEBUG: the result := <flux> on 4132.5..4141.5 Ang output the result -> 0.736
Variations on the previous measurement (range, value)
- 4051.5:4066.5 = 0.715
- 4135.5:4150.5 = 0.728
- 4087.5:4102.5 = 0.658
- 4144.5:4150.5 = 0.743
